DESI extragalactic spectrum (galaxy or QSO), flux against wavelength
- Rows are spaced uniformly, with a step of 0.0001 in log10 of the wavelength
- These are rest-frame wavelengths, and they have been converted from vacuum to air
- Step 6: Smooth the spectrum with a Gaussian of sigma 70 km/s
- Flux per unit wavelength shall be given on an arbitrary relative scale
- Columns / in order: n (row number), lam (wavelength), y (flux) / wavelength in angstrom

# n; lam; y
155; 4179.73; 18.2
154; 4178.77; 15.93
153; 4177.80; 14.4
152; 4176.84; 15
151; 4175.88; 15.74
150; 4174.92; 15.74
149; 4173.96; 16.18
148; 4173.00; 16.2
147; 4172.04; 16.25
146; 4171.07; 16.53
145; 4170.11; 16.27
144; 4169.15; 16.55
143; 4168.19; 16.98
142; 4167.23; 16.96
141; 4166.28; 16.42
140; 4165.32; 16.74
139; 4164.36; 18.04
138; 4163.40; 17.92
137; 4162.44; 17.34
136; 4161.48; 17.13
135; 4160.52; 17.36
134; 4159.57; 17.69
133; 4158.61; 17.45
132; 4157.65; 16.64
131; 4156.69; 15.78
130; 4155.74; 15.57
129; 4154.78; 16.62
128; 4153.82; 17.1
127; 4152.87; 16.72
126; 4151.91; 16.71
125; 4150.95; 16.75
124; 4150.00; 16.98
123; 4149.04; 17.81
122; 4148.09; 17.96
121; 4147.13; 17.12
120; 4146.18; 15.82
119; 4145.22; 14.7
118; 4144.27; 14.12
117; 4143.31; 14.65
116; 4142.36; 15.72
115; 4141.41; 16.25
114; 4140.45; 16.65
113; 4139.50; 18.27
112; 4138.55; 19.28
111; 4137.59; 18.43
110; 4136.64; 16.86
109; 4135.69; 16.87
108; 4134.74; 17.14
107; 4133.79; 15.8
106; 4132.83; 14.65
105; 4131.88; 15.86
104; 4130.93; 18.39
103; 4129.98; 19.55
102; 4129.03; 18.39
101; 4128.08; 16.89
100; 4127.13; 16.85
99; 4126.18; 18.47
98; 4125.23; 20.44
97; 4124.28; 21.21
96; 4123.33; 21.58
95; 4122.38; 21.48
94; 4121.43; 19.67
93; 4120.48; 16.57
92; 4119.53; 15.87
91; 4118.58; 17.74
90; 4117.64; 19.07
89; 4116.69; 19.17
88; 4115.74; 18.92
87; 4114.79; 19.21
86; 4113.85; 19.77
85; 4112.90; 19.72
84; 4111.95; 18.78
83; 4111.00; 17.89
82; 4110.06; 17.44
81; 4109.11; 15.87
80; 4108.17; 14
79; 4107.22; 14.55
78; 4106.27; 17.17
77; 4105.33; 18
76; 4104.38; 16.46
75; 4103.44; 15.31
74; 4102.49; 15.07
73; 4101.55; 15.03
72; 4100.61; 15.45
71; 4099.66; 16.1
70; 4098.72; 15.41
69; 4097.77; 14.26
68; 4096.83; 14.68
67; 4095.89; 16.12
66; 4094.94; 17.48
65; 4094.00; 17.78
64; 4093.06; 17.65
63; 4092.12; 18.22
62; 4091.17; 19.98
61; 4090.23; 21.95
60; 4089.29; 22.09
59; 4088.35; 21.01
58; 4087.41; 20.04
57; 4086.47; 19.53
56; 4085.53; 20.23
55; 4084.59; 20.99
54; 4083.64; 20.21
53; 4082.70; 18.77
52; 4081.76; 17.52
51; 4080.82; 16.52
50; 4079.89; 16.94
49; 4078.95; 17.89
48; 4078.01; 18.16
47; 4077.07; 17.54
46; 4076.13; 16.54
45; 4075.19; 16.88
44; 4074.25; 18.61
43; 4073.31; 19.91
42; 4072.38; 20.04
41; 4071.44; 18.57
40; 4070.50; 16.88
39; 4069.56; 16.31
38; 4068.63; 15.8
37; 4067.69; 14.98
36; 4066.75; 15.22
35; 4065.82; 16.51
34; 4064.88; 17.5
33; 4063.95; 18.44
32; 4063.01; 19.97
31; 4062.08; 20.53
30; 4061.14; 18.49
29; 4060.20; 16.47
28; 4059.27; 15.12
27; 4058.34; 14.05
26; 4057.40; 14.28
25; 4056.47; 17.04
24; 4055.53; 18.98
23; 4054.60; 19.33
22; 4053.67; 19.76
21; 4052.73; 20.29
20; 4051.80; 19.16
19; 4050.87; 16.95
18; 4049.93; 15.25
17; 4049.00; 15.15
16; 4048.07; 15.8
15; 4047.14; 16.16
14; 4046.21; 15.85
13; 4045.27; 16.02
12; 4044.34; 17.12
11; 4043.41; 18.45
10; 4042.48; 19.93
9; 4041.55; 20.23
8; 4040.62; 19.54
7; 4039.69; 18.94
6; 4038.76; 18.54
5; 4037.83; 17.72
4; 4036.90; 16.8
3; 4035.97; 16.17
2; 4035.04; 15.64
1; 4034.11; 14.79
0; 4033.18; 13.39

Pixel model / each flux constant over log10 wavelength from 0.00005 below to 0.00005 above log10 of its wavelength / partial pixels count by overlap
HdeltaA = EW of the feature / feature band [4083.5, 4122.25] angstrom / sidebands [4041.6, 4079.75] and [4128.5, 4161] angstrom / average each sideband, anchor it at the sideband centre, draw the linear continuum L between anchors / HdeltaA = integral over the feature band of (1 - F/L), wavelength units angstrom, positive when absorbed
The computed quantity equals -1.6 angstrom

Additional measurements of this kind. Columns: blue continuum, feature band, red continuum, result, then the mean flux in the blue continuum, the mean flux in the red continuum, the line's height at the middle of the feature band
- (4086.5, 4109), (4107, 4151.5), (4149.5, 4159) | -1.89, 17.2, 16.6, 16.9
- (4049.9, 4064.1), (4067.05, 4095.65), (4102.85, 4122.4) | -1.18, 17.8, 17.6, 17.7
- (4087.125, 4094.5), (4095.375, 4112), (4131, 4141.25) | 2.72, 19.8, 17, 19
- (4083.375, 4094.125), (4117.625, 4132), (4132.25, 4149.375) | -0.87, 20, 16.5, 17.6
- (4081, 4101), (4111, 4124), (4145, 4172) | -0.94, 18.3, 16.9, 17.7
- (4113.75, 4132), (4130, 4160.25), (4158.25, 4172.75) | 1.96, 18.8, 17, 17.9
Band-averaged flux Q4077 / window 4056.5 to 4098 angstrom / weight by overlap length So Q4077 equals 17.9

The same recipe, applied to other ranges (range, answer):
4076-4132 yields 18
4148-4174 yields 16.9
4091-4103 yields 16.3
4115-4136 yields 18.2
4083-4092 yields 20.5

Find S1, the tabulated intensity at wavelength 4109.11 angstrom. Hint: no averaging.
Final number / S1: 15.87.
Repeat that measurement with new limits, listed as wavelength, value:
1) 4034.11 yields 14.79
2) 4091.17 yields 19.98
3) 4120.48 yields 16.57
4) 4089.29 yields 22.09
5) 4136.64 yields 16.86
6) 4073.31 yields 19.91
